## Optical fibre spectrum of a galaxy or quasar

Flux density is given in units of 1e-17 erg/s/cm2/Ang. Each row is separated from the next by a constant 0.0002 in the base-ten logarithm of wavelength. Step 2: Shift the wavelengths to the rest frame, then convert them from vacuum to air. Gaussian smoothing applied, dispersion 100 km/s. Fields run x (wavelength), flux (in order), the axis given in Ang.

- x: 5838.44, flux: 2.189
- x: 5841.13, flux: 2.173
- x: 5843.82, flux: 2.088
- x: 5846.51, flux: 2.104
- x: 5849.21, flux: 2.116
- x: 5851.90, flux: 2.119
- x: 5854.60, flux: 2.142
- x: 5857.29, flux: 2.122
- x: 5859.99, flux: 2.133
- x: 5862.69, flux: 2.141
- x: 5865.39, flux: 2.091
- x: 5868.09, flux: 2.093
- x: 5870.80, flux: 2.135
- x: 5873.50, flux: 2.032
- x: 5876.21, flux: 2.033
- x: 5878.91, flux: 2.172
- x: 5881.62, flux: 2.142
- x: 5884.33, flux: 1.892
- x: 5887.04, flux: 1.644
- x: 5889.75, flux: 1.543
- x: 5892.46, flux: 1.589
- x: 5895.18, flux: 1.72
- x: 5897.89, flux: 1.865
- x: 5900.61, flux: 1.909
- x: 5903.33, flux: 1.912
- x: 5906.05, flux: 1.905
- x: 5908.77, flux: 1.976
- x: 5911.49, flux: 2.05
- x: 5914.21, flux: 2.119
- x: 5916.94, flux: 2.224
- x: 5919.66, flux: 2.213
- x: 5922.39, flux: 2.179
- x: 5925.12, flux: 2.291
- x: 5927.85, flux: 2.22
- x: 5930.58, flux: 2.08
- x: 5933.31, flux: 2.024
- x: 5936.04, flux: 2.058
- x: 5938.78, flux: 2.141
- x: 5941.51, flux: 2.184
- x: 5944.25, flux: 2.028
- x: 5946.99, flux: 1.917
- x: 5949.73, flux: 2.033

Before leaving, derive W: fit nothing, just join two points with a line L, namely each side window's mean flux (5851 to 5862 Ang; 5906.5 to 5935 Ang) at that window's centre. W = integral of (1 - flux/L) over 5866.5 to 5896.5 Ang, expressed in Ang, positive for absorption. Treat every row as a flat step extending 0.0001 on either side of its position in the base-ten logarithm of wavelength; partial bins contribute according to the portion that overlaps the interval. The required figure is 3.1 Ang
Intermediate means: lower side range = 2.13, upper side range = 2.13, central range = 1.91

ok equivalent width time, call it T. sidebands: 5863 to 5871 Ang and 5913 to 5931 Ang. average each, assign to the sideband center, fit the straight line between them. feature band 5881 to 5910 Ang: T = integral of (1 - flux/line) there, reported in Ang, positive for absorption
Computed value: 4.5 Ang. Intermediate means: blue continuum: 2.11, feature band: 1.82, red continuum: 2.2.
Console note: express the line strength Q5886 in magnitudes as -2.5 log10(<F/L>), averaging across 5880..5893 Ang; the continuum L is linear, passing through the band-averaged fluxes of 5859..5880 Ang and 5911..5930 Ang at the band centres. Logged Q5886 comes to 0.19 mag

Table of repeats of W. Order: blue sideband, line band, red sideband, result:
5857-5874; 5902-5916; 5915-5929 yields 1.2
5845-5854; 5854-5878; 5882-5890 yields -1.8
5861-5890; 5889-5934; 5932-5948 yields 1.0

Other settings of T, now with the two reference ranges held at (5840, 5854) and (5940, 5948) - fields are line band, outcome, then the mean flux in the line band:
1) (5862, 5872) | 0.0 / 2.11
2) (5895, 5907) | 1.2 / 1.87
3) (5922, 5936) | -0.6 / 2.15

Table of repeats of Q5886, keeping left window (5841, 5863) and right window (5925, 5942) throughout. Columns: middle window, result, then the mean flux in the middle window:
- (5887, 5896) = 0.30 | 1.62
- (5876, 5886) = 0.04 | 2.05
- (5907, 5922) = 0.01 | 2.11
